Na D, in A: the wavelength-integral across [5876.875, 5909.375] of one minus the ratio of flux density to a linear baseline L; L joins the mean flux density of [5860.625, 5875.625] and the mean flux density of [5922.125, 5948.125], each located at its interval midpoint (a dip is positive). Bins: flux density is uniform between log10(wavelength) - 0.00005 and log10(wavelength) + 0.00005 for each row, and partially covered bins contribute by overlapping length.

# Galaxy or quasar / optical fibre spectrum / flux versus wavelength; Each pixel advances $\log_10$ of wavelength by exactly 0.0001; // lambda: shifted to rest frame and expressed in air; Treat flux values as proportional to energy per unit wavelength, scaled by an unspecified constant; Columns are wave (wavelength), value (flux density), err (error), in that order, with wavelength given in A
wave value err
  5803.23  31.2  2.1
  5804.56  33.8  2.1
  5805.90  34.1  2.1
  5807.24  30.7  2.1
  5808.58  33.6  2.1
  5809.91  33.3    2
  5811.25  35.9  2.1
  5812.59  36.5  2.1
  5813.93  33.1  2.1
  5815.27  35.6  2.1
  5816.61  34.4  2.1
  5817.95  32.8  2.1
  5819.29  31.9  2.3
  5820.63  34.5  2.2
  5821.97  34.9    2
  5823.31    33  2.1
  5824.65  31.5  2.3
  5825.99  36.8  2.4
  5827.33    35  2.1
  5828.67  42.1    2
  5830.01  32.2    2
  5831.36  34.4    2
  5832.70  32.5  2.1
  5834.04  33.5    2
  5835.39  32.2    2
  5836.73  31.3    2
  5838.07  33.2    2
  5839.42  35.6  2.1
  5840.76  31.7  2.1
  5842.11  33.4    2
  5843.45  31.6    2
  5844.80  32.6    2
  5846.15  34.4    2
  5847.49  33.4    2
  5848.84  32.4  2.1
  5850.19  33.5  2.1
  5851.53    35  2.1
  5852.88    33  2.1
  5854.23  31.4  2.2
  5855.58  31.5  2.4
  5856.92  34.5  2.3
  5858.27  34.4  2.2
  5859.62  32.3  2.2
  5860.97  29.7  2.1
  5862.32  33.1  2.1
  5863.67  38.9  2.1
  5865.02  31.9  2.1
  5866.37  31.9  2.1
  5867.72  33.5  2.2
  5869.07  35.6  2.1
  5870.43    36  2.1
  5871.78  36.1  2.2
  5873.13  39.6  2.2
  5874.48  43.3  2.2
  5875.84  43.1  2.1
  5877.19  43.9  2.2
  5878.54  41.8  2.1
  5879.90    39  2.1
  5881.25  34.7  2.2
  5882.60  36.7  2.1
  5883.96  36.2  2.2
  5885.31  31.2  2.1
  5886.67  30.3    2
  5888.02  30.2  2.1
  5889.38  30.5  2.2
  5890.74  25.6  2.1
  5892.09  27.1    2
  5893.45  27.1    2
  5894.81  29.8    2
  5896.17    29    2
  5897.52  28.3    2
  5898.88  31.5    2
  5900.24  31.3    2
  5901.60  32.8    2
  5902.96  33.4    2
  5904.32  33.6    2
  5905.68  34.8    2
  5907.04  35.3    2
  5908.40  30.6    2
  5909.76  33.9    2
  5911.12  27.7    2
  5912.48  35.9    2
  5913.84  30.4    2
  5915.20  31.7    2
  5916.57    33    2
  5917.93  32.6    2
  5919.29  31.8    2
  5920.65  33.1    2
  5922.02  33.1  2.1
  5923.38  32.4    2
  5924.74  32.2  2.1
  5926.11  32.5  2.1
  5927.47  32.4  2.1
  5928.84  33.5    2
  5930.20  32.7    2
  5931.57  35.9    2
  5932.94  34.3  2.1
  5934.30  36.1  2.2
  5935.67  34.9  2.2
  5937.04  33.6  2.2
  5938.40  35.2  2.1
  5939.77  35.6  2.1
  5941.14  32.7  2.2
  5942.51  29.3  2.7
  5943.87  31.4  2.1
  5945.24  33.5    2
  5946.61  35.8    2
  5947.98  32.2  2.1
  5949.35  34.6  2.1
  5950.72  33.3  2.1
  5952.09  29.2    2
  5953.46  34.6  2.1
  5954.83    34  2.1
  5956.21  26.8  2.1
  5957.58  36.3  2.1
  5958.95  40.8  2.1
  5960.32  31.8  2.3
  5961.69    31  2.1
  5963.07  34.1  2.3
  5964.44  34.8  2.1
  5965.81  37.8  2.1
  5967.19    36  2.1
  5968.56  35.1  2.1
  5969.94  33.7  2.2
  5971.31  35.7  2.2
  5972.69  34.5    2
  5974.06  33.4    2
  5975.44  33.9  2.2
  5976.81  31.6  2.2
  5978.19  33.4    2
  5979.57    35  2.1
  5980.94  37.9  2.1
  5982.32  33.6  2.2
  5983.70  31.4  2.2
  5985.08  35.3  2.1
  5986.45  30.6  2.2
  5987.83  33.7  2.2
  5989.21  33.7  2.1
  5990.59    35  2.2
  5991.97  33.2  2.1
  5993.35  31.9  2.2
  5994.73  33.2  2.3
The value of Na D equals 2.2 A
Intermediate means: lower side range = 35.8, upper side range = 33.5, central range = 32.6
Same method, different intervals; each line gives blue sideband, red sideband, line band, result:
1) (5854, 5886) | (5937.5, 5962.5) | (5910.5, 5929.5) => 1.06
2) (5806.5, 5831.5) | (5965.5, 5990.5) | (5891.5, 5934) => 2.66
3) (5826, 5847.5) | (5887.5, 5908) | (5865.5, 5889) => -3.55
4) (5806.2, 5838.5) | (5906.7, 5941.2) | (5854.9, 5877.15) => -1.30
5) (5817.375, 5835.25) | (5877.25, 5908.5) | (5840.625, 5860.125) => 0.30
